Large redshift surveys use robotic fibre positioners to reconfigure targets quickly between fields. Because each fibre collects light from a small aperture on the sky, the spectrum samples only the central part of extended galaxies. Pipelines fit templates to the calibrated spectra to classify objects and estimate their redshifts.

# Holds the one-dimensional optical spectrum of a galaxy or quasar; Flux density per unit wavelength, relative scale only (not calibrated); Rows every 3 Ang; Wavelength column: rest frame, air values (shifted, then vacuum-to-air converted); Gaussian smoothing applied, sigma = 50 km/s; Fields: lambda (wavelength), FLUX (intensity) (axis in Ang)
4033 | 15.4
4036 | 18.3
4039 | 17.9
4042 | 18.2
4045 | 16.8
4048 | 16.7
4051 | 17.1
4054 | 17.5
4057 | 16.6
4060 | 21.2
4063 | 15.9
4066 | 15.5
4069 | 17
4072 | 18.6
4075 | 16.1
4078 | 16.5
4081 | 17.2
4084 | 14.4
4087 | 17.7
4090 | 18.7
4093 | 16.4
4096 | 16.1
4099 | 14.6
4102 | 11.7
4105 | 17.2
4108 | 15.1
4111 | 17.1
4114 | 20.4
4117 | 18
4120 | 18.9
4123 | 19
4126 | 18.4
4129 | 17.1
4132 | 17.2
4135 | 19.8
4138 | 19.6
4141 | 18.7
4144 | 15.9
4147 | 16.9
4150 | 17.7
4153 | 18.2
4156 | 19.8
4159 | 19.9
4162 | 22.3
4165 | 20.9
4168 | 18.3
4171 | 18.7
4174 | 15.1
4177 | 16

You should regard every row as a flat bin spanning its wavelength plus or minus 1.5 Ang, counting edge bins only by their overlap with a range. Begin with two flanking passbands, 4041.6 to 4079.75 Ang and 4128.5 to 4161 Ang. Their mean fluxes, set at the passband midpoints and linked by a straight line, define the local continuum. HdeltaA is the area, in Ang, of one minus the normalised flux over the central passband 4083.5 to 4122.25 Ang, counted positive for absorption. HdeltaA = 2.2 Ang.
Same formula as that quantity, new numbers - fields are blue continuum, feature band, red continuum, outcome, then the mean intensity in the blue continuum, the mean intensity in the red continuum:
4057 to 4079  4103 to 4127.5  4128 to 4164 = 0.3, 17.2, 18.6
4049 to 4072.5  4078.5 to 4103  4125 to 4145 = 2.4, 17.4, 18.1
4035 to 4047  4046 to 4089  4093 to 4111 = -1.0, 17.7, 15.2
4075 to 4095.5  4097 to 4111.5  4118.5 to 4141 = 2.1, 16.7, 18.6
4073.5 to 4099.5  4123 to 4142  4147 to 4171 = -0.2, 16.5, 19.4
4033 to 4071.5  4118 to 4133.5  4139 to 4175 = 0.1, 17.3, 18.6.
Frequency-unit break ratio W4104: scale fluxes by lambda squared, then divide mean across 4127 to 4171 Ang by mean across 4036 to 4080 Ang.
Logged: 1.13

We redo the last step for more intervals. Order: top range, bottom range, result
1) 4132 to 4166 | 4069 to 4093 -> 1.15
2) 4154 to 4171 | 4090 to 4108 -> 1.34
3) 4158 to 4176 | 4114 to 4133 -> 1.06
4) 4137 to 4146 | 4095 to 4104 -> 1.29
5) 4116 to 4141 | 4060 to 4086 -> 1.14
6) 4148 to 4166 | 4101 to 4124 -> 1.17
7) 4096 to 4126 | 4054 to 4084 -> 1.01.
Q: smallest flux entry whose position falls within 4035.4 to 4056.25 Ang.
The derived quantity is 16.7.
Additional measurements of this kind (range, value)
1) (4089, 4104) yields 11.7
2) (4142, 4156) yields 15.9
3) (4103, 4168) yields 15.1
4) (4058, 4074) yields 15.5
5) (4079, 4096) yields 14.4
